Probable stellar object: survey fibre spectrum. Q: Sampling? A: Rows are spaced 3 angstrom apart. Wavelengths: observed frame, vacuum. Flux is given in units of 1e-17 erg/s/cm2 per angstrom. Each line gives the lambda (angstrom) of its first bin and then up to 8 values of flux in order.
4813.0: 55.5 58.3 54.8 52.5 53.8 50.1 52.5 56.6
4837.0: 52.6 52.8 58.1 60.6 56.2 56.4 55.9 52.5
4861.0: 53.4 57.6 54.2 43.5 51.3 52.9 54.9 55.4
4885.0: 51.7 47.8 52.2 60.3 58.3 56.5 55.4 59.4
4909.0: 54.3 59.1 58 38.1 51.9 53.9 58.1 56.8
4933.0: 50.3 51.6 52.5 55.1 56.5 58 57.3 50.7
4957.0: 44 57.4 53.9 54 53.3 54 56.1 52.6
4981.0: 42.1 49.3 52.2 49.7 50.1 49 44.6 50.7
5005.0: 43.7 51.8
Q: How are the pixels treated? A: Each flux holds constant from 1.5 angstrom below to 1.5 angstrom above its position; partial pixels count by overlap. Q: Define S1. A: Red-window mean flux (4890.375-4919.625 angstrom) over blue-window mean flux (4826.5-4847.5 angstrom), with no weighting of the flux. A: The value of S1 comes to 1.01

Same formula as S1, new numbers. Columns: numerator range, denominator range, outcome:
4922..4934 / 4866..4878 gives 1.09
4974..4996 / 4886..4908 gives 0.90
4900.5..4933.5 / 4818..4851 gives 0.99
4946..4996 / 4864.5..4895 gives 0.99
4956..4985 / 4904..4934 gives 0.96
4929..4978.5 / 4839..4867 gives 0.96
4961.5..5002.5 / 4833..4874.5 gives 0.93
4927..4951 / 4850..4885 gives 1.03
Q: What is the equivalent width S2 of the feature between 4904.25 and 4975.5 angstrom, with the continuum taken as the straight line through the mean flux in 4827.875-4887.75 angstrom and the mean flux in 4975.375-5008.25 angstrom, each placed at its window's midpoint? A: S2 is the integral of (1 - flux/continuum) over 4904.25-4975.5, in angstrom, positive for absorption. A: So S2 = -4.3 angstrom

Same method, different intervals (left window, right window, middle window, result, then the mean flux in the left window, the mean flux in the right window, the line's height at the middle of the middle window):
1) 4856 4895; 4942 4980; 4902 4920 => -0.2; 52.8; 53.9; 53.3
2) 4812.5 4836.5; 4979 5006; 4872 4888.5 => -0.2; 54.1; 48.1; 52.1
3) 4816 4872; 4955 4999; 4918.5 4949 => -1.1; 54.2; 51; 52.1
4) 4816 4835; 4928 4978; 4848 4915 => -1.0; 53.7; 53.8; 53.8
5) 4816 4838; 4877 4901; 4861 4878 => 0.7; 53.6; 54.6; 54.3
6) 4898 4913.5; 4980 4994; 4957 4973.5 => -0.8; 57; 48.9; 51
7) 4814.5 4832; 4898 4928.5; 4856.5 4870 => 0.2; 53.7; 54.5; 54.1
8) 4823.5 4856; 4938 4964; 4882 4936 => 0.2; 55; 54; 54.4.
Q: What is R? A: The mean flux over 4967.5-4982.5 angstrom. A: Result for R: 51.6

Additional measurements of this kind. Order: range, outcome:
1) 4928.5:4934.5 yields 53.5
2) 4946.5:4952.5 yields 57.6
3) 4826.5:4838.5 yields 53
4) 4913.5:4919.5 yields 48.1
